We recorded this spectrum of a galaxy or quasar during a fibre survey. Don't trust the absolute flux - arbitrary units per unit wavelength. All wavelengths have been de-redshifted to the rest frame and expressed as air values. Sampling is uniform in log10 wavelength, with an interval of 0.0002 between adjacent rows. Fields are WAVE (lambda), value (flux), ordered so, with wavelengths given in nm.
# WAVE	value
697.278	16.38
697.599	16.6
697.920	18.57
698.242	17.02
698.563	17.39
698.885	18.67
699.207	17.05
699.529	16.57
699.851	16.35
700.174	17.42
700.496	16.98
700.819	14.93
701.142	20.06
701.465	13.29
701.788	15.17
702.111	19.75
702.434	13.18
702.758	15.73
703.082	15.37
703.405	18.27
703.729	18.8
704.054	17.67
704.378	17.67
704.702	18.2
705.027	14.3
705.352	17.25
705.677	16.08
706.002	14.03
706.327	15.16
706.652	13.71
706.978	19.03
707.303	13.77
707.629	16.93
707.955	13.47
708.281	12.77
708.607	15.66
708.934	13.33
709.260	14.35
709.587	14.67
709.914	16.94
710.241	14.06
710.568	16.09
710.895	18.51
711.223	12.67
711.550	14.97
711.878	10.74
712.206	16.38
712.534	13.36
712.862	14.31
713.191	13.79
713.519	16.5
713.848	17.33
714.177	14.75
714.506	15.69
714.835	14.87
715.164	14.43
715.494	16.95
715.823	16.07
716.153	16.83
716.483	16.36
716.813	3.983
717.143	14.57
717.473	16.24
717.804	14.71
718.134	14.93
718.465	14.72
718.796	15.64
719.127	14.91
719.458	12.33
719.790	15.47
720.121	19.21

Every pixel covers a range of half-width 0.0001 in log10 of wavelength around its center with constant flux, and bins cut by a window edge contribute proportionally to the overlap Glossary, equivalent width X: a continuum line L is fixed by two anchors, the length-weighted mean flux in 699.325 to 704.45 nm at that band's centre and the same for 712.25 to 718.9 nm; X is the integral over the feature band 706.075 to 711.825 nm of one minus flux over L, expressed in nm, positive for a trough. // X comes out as 0.28 nm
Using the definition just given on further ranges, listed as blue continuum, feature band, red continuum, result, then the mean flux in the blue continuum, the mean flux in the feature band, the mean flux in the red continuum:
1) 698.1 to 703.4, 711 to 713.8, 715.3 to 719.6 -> 0.149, 16.6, 14.3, 14.5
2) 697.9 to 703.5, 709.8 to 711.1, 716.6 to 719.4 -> -0.108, 16.7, 16.3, 13.7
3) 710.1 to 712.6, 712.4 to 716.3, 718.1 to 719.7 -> -0.220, 14.7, 15.4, 14.5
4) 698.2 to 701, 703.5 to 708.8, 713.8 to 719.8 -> 0.062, 16.9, 15.9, 14.7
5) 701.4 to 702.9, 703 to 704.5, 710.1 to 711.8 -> -0.214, 15.6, 17.7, 15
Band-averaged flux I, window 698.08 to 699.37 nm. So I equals 17.5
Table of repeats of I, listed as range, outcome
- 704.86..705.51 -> 15.8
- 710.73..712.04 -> 14.2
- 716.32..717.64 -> 12.8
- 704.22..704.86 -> 17.9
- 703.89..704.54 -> 17.7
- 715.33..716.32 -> 16.6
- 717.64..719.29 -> 15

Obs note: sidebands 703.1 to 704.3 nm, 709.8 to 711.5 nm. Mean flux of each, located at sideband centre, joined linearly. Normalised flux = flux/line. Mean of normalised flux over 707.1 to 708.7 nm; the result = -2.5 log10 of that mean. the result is 0.13 mag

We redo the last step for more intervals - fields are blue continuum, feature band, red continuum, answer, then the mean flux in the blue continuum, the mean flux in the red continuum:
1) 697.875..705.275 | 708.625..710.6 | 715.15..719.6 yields 0.05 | 16.9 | 14.5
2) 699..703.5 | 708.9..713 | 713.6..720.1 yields 0.06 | 16.4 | 14.9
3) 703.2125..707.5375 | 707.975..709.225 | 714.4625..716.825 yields 0.15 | 16.5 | 15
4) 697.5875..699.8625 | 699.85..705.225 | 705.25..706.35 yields -0.02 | 17.4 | 15.6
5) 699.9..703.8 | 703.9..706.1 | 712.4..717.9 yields -0.03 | 16.5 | 14.8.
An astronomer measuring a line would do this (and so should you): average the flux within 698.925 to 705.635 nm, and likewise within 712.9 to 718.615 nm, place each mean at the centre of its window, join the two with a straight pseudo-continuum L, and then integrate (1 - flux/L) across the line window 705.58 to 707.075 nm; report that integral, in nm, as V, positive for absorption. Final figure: 0.07 nm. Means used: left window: 16.7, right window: 14.9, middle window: 15.4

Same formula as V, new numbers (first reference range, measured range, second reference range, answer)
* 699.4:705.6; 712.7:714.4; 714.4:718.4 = -0.03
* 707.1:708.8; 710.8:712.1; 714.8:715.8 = 0.08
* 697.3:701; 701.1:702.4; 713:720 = 0.02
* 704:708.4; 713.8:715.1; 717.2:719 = -0.01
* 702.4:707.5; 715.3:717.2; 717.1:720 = 0.13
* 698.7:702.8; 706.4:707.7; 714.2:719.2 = 0.01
